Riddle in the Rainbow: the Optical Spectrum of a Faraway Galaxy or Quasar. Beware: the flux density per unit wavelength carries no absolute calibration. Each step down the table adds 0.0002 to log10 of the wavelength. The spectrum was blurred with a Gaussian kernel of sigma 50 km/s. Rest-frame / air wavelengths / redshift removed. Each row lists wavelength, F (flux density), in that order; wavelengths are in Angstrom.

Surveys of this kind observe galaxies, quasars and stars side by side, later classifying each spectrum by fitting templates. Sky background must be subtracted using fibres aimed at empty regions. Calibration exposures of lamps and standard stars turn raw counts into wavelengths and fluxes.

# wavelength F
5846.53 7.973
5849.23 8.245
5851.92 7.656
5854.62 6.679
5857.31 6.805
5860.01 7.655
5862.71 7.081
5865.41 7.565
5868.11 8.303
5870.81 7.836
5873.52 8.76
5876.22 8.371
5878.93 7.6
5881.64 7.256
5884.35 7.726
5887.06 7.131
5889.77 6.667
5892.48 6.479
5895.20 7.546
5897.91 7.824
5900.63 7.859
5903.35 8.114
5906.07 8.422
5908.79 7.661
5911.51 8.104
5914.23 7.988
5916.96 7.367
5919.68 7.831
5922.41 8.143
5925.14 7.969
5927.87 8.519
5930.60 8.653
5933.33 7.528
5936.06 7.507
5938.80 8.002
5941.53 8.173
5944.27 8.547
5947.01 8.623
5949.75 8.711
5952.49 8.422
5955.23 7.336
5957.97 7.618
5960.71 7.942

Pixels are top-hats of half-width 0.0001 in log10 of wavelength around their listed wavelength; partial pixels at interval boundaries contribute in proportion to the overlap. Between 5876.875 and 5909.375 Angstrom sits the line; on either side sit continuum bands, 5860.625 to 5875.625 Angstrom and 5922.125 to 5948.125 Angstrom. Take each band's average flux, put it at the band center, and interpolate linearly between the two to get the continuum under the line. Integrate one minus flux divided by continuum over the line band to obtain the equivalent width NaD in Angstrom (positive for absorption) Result 1.9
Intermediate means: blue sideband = 7.92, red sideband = 8.16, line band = 7.54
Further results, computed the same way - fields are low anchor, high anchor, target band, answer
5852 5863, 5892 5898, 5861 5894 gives -1.64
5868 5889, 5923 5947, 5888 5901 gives 1.12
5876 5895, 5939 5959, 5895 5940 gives -1.27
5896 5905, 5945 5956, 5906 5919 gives 0.27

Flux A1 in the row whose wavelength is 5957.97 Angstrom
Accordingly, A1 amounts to 7.618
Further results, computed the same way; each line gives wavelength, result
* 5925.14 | 7.969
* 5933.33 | 7.528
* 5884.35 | 7.726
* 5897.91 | 7.824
